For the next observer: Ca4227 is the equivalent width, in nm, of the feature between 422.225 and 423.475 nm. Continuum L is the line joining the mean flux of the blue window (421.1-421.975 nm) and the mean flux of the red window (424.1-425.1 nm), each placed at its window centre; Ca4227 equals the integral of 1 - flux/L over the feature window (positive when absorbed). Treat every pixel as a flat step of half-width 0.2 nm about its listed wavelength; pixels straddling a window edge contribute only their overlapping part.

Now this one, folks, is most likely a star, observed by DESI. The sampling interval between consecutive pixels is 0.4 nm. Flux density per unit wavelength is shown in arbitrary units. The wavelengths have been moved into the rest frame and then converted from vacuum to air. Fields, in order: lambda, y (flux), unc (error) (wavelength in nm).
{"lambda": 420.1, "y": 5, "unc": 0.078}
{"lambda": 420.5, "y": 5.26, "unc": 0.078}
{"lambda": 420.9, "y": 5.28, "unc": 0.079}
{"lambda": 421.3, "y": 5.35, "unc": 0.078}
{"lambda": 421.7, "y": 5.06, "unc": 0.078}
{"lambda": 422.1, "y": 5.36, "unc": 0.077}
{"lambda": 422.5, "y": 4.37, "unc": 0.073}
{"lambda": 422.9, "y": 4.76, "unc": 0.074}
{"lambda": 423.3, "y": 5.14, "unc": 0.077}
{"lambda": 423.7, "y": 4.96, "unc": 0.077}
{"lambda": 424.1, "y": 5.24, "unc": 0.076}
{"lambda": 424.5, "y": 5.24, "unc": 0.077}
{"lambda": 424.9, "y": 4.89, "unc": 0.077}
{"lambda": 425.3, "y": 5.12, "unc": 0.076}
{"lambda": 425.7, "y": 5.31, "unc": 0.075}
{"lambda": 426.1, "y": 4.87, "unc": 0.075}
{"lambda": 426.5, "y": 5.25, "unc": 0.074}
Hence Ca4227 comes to 0.092 nm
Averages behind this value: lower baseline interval 5.22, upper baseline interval 5.1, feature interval 4.79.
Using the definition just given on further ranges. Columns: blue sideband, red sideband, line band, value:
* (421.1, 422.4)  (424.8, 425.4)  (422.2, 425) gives 0.069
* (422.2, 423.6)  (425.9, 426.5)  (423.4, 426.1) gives -0.105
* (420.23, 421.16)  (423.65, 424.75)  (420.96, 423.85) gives 0.108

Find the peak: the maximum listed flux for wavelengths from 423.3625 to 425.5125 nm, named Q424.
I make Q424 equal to 5.24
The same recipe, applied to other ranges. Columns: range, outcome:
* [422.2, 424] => 5.14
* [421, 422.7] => 5.36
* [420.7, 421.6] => 5.35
